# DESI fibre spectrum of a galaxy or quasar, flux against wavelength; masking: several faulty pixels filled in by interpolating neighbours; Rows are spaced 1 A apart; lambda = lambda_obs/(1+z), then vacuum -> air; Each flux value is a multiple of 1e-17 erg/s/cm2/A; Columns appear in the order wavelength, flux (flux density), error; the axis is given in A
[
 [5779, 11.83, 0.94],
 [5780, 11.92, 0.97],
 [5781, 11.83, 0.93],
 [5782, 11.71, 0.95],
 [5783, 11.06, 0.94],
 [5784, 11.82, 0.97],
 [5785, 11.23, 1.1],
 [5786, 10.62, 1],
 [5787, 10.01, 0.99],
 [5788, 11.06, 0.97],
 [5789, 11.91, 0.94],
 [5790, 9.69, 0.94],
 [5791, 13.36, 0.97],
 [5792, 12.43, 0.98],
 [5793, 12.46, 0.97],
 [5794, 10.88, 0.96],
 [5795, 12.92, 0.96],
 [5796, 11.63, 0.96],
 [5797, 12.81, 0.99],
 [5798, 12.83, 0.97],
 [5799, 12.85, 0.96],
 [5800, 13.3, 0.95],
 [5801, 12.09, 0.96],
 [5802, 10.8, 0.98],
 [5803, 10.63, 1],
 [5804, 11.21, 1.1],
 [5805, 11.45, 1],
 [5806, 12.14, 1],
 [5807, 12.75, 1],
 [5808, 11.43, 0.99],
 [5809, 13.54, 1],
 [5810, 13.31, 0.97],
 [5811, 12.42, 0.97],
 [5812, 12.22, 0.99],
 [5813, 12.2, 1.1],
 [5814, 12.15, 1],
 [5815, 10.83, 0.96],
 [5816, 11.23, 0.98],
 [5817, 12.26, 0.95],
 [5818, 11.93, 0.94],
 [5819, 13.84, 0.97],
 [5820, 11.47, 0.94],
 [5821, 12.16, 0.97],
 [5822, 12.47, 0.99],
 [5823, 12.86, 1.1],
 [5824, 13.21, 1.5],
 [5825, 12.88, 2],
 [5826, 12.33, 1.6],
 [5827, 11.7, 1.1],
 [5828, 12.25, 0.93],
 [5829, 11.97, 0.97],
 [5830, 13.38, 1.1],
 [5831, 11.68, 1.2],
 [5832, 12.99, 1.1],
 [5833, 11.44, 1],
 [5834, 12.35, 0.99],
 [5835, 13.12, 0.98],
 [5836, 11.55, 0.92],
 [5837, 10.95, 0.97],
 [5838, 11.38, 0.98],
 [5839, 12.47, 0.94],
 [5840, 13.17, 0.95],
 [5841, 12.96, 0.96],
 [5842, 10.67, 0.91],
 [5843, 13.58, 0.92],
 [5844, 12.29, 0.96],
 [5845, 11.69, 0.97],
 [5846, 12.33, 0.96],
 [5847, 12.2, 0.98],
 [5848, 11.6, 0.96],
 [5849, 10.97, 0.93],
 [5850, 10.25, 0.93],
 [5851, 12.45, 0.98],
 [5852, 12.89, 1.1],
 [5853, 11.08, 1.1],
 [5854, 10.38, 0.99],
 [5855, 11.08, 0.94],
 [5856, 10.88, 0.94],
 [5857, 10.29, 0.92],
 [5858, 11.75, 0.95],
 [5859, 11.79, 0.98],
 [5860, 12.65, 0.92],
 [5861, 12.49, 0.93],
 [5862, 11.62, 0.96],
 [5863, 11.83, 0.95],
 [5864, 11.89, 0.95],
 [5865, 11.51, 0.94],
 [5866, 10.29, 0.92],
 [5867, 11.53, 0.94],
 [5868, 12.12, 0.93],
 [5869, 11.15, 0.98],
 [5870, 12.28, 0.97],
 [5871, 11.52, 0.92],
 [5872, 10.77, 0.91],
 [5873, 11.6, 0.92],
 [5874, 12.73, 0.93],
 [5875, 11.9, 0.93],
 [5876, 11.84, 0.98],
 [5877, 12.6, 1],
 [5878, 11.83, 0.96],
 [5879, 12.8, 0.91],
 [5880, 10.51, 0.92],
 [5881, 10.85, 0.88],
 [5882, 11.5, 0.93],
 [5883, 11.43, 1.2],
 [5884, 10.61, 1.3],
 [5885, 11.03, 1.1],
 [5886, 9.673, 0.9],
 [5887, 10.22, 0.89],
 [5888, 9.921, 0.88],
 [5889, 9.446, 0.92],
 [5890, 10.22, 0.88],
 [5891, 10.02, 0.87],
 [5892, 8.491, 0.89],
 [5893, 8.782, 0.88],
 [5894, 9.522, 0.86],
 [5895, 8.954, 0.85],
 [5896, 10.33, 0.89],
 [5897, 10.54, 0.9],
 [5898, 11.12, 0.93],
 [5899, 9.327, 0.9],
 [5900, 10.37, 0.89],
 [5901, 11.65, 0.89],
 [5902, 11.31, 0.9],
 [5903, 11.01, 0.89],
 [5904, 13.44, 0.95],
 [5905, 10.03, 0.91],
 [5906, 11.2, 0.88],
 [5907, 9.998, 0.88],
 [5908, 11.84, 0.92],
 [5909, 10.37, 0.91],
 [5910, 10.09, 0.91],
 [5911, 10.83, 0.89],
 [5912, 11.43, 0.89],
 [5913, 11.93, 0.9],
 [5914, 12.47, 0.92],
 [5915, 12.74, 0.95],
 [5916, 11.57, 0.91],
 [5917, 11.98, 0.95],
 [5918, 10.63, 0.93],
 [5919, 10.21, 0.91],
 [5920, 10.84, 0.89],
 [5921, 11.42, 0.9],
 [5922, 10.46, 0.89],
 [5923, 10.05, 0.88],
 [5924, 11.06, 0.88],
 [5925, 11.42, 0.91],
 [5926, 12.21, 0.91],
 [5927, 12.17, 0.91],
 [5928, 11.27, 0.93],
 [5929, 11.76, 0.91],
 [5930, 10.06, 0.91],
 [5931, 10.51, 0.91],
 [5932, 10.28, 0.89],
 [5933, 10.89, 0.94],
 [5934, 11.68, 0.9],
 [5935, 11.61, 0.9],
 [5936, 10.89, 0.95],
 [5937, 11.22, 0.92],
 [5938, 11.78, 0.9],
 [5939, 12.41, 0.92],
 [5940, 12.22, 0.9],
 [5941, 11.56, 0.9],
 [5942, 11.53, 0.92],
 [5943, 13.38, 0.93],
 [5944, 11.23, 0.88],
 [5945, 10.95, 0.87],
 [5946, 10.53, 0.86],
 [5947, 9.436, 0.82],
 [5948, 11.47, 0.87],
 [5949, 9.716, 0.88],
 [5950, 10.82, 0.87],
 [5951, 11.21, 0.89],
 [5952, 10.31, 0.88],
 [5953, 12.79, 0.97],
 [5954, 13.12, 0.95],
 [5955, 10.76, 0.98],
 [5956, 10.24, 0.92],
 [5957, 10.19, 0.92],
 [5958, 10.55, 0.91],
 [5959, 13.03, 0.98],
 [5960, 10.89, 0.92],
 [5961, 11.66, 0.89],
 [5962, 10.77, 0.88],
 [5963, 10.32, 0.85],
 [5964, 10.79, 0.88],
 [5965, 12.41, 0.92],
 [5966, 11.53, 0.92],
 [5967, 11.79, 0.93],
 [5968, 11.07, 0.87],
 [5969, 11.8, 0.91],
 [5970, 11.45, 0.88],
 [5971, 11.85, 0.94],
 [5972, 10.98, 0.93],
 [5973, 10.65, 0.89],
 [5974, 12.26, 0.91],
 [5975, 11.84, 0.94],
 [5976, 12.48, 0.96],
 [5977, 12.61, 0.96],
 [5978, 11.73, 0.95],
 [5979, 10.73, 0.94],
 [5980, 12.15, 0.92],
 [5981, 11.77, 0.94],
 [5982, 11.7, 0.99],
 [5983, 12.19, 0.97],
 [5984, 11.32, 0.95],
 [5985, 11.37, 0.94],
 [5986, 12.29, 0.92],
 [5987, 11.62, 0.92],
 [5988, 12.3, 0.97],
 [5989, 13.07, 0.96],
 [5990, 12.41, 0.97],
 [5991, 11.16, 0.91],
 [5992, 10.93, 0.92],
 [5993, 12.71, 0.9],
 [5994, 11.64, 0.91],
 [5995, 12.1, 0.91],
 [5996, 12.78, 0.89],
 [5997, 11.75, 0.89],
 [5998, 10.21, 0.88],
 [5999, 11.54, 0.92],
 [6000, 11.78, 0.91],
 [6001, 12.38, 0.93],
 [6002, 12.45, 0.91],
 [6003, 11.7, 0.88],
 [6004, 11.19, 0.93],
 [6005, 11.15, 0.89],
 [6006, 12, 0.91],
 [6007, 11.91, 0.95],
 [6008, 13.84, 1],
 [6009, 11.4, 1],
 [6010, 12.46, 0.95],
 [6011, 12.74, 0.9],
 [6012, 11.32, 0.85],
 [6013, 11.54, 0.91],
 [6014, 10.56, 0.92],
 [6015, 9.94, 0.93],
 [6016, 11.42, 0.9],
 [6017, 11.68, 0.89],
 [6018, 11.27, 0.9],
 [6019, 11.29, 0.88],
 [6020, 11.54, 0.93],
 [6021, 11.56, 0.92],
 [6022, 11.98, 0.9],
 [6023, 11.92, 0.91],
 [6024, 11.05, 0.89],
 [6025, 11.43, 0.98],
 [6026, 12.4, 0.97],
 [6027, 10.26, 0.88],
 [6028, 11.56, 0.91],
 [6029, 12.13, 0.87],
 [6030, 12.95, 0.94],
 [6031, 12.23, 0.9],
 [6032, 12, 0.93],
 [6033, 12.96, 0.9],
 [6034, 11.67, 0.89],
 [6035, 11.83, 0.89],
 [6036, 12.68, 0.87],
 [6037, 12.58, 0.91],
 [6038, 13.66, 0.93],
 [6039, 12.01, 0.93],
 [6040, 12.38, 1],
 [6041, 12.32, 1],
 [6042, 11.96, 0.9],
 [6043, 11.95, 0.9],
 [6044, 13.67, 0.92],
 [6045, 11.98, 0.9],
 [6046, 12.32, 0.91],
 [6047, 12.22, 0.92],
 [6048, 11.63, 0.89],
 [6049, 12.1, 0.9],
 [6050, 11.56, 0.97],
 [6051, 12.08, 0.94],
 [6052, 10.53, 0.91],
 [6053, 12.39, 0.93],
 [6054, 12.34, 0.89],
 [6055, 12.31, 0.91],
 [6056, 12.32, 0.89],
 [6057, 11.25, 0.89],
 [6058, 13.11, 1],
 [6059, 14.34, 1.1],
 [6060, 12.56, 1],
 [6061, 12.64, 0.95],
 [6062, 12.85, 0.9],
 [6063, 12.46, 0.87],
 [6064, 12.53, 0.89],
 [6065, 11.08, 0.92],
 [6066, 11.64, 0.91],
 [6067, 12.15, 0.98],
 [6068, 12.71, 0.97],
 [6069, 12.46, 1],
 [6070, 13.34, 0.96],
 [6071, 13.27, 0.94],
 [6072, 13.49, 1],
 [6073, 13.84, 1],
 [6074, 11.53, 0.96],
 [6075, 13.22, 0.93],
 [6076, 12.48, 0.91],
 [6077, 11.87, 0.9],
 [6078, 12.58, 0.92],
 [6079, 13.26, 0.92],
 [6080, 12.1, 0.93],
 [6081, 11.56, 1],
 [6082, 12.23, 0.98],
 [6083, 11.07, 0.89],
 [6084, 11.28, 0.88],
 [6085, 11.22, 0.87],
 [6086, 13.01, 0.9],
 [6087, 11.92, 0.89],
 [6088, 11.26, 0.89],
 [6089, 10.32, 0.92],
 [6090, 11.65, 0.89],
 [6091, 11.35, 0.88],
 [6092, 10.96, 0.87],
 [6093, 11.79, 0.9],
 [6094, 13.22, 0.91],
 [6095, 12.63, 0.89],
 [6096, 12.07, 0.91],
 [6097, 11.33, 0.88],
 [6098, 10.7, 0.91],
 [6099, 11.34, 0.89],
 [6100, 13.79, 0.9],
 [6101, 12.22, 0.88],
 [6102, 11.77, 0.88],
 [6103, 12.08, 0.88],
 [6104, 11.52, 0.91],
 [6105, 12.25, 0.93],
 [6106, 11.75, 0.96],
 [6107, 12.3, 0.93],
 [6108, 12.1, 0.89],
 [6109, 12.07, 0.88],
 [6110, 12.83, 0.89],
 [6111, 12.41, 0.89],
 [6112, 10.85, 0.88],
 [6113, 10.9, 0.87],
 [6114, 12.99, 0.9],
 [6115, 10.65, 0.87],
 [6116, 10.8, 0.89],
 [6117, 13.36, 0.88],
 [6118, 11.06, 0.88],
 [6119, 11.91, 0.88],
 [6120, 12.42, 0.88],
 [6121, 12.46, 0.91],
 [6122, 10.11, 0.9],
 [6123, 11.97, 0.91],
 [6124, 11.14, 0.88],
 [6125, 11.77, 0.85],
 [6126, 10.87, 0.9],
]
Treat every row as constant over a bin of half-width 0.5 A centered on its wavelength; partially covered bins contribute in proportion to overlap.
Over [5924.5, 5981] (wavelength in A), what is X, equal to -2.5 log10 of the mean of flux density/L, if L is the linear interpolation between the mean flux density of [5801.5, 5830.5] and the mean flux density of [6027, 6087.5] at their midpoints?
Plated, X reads 0.080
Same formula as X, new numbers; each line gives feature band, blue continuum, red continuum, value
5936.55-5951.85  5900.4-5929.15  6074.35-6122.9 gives 0.01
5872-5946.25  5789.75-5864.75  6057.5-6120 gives 0.10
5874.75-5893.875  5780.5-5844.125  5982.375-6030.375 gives 0.12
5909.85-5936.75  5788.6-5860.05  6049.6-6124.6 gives 0.08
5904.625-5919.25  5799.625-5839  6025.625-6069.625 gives 0.09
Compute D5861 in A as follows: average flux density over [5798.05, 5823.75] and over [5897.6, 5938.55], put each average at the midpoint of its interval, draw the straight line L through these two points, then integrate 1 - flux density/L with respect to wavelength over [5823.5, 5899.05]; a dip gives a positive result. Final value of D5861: 1.6 A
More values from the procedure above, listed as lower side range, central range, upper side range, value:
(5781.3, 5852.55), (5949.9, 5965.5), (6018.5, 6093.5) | 1.09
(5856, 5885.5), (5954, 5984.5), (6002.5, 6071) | 1.00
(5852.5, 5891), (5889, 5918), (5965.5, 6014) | 1.74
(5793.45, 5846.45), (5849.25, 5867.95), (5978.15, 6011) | 1.00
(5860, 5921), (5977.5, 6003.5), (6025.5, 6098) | -0.26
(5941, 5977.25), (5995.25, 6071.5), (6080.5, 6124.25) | -3.08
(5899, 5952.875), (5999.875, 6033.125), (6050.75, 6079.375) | 0.81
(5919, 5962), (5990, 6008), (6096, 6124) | -0.59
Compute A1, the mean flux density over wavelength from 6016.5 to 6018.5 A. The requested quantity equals 11.5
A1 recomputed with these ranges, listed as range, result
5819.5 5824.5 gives 12.4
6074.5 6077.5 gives 12.5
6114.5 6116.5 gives 10.7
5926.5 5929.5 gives 11.7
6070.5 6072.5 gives 13.4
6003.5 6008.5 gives 12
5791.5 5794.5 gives 11.9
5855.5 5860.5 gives 11.5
